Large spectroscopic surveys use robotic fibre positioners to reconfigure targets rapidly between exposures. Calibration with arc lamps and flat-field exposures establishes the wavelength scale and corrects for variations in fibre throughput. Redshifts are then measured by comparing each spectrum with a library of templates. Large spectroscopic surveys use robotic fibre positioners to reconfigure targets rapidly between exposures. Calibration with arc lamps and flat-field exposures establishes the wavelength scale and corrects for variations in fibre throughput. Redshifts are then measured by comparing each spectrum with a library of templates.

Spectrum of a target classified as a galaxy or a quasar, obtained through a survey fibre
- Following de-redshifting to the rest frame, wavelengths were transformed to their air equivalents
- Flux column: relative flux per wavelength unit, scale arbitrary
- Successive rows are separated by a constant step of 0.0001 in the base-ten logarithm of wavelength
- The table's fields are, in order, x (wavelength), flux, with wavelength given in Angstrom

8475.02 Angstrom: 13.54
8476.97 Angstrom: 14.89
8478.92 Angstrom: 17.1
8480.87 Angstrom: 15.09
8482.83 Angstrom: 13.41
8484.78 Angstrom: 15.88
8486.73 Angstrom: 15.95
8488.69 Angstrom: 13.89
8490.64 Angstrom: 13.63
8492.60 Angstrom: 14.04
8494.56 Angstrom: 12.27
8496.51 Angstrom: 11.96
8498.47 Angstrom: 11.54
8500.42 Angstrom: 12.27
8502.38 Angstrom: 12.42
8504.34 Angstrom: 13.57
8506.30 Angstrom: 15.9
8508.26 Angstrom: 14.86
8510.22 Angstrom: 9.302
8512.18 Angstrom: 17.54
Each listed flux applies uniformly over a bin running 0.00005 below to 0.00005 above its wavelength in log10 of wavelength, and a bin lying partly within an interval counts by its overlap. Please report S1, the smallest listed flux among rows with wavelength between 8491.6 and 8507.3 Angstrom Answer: 11.54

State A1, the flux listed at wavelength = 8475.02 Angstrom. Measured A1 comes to 13.54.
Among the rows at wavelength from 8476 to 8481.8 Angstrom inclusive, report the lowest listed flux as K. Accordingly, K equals 14.89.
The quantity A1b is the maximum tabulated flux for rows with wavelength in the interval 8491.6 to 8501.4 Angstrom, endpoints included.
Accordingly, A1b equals 14.04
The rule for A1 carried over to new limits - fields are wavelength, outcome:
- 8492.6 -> 14.04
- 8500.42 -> 12.27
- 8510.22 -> 9.302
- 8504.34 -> 13.57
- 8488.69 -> 13.89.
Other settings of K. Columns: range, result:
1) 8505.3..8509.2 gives 14.86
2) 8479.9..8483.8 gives 13.41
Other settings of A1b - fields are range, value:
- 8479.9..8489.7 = 15.95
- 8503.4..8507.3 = 15.9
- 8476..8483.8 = 17.1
